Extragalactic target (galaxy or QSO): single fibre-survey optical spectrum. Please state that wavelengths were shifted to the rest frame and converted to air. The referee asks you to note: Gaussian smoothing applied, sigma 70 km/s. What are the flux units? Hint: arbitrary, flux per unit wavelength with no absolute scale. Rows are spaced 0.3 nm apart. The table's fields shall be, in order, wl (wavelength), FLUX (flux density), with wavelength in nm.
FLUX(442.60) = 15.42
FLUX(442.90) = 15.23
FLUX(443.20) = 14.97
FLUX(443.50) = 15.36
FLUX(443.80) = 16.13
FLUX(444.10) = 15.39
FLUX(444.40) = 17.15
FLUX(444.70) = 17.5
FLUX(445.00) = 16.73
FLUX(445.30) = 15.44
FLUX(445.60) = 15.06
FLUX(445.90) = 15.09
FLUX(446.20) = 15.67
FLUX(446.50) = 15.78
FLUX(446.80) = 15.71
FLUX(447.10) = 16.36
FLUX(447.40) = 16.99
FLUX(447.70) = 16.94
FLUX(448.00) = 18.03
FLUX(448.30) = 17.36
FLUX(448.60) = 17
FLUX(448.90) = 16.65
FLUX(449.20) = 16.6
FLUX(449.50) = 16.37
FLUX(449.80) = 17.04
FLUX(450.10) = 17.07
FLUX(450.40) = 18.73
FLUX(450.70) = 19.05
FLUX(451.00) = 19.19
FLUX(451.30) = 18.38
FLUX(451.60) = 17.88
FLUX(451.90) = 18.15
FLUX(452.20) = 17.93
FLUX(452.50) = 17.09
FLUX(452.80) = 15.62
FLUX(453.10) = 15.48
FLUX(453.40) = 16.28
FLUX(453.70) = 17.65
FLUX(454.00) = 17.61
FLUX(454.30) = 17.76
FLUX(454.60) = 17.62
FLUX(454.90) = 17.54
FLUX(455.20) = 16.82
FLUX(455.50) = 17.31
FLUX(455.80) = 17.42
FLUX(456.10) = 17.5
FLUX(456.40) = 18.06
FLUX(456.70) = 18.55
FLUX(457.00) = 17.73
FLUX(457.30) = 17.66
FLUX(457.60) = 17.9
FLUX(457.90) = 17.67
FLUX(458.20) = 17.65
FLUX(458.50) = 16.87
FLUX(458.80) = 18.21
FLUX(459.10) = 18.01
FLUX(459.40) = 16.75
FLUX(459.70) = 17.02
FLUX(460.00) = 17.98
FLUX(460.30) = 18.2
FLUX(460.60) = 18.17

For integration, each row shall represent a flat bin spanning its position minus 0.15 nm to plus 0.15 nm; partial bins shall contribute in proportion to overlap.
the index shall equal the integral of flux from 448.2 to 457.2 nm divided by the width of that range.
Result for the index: 17.4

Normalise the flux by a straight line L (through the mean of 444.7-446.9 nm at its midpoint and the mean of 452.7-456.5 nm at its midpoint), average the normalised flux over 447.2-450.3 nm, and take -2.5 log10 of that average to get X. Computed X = -0.052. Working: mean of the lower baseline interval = 15.8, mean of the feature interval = 17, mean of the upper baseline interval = 17.1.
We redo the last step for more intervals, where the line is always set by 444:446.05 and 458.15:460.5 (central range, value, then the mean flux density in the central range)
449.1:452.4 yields -0.07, 17.9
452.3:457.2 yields -0.01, 17.3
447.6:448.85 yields -0.06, 17.3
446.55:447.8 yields -0.01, 16.4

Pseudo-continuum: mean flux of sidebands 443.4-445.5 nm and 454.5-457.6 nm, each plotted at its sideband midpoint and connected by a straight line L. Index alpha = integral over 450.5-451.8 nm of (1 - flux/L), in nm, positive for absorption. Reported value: -0.12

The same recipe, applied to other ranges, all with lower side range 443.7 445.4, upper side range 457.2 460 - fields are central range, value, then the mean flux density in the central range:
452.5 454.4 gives 0.04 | 16.7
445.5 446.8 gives 0.09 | 15.4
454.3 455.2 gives -0.01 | 17.5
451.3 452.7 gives -0.06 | 17.8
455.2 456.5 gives -0.01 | 17.5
